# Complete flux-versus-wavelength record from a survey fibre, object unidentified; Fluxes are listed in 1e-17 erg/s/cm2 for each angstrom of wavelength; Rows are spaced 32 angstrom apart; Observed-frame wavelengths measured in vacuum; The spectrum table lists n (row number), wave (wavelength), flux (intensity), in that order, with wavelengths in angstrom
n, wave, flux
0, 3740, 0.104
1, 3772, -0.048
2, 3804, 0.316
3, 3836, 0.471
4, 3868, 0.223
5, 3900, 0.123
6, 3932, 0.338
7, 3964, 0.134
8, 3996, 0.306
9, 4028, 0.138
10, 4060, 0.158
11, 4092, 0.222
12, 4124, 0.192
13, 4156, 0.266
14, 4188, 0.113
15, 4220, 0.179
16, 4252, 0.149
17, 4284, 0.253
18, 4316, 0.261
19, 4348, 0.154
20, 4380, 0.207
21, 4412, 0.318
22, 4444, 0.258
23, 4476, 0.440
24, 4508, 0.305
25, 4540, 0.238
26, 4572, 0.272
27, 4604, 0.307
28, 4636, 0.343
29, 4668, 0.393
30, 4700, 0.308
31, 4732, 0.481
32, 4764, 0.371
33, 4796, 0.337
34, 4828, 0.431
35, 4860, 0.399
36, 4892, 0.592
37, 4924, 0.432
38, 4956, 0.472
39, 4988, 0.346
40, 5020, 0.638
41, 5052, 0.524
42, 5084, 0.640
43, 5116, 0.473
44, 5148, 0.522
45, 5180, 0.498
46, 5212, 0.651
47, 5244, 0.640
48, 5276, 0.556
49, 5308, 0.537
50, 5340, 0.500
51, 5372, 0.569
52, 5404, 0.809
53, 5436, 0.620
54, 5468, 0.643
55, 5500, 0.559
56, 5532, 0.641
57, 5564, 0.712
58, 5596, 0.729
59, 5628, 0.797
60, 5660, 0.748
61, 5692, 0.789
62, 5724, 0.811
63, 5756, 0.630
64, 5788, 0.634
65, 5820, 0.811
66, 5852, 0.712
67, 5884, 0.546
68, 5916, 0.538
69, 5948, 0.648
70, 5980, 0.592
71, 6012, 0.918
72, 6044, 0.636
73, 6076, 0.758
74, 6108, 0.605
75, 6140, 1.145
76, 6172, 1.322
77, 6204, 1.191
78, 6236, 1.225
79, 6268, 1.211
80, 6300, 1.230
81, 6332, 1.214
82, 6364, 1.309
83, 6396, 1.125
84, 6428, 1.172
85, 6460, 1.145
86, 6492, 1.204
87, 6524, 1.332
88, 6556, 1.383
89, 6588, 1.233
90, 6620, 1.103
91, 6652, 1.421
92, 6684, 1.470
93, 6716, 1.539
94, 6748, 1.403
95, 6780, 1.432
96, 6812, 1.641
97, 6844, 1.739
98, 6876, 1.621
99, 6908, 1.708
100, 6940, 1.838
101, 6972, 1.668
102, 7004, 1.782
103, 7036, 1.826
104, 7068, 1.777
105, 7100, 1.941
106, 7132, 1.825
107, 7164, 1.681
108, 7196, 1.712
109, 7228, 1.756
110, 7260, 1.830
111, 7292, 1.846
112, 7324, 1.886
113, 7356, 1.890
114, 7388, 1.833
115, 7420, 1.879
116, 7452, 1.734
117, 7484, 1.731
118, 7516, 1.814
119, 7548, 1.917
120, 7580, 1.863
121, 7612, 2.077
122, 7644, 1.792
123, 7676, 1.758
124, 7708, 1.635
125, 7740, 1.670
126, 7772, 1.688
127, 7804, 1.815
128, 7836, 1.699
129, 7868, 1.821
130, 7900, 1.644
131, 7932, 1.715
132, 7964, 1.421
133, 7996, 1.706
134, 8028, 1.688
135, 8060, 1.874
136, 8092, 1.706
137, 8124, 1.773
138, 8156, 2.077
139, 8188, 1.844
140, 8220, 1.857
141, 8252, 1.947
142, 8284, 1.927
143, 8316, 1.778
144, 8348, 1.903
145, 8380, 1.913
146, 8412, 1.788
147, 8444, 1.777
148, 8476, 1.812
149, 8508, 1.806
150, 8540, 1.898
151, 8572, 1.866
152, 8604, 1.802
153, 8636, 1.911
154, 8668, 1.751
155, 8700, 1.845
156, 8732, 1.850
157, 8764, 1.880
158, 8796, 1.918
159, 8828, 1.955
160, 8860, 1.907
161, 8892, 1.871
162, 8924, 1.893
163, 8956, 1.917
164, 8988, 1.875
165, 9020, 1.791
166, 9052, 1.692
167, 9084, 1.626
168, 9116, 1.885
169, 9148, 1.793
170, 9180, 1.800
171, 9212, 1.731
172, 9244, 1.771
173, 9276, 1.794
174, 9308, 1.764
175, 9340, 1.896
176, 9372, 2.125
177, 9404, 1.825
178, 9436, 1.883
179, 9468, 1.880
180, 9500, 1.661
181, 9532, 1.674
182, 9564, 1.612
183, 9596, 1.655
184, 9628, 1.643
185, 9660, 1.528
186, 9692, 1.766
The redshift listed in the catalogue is 0.538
